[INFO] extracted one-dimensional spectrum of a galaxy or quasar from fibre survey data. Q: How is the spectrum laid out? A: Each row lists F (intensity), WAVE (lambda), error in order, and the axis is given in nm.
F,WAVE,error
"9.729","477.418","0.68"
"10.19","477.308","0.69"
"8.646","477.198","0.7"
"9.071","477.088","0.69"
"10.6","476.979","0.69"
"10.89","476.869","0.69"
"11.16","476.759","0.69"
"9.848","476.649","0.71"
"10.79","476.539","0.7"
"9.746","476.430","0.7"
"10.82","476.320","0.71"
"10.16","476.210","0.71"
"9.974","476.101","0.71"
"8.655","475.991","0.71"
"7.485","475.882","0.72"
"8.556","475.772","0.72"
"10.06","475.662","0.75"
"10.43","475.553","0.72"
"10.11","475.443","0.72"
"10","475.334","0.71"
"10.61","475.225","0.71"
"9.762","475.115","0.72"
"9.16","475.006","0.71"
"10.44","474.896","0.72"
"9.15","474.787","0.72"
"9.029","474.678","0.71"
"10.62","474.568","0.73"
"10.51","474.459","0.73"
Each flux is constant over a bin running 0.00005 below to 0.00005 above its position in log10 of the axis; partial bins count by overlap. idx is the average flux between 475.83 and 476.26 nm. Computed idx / 9.08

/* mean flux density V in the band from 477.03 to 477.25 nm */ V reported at 8.92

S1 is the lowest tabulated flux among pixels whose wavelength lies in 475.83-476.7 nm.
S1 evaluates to 7.485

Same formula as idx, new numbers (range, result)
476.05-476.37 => 10.3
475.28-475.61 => 10.2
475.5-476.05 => 9.04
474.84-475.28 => 9.99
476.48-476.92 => 10.7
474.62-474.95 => 9.54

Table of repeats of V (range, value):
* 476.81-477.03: 10.7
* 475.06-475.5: 10.1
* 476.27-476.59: 10.5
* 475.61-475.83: 9.24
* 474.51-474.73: 9.83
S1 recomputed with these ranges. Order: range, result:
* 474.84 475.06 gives 9.16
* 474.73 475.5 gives 9.15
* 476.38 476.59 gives 9.746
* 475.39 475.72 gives 10.06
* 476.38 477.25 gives 8.646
